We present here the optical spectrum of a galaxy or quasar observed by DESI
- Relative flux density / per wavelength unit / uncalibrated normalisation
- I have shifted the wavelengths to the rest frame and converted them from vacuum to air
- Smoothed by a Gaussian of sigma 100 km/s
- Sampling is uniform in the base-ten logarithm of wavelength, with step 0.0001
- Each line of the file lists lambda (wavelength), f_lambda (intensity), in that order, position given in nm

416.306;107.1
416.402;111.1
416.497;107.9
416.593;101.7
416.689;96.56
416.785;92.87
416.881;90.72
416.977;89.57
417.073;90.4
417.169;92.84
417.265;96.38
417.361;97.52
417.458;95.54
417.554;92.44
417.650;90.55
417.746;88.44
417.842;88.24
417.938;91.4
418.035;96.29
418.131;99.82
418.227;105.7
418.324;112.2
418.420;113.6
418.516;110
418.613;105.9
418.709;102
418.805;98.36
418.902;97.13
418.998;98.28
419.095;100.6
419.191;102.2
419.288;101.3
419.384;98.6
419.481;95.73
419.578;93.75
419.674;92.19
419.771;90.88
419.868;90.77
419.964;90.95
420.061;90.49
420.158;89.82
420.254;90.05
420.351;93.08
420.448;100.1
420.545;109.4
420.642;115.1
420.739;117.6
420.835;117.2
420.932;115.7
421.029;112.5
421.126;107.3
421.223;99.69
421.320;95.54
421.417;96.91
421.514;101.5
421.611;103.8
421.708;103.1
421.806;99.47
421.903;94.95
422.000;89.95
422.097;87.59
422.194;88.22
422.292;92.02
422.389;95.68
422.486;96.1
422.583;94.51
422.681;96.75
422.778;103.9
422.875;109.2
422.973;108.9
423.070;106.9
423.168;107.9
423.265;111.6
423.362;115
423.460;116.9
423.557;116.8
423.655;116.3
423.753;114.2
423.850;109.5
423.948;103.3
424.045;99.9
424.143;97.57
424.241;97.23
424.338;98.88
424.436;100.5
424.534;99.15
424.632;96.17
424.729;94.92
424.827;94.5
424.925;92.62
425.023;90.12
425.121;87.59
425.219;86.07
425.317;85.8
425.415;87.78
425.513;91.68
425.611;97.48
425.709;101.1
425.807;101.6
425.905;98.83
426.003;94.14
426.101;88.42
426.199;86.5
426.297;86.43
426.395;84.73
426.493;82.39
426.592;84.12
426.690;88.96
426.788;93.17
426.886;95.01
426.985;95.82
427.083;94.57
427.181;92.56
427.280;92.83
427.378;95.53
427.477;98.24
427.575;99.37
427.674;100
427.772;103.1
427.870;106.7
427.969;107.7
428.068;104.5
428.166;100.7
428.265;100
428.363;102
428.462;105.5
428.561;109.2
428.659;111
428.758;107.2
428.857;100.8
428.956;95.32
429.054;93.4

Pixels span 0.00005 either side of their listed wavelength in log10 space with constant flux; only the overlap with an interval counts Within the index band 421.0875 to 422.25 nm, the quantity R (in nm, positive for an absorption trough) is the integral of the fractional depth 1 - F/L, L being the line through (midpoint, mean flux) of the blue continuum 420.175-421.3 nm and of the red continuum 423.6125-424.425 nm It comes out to 0.09 nm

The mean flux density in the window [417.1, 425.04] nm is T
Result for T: 100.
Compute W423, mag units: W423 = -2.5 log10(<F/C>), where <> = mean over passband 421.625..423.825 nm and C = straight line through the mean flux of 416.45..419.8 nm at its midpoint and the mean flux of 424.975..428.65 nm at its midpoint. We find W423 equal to -0.07 mag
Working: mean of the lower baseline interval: 97.7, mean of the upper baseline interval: 95.3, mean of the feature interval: 103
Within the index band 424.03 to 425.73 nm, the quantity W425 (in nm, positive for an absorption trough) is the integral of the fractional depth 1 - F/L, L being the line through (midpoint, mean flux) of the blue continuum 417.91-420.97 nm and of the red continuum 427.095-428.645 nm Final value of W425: 0.12 nm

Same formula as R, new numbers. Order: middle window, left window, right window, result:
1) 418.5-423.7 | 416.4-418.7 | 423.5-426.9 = -0.239 nm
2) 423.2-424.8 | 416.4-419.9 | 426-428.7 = -0.138 nm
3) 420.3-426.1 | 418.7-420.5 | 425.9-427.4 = -0.490 nm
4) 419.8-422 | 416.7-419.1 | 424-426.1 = -0.114 nm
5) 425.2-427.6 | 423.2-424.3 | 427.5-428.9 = 0.314 nm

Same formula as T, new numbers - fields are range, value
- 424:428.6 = 95.5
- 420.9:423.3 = 101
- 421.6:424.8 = 102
